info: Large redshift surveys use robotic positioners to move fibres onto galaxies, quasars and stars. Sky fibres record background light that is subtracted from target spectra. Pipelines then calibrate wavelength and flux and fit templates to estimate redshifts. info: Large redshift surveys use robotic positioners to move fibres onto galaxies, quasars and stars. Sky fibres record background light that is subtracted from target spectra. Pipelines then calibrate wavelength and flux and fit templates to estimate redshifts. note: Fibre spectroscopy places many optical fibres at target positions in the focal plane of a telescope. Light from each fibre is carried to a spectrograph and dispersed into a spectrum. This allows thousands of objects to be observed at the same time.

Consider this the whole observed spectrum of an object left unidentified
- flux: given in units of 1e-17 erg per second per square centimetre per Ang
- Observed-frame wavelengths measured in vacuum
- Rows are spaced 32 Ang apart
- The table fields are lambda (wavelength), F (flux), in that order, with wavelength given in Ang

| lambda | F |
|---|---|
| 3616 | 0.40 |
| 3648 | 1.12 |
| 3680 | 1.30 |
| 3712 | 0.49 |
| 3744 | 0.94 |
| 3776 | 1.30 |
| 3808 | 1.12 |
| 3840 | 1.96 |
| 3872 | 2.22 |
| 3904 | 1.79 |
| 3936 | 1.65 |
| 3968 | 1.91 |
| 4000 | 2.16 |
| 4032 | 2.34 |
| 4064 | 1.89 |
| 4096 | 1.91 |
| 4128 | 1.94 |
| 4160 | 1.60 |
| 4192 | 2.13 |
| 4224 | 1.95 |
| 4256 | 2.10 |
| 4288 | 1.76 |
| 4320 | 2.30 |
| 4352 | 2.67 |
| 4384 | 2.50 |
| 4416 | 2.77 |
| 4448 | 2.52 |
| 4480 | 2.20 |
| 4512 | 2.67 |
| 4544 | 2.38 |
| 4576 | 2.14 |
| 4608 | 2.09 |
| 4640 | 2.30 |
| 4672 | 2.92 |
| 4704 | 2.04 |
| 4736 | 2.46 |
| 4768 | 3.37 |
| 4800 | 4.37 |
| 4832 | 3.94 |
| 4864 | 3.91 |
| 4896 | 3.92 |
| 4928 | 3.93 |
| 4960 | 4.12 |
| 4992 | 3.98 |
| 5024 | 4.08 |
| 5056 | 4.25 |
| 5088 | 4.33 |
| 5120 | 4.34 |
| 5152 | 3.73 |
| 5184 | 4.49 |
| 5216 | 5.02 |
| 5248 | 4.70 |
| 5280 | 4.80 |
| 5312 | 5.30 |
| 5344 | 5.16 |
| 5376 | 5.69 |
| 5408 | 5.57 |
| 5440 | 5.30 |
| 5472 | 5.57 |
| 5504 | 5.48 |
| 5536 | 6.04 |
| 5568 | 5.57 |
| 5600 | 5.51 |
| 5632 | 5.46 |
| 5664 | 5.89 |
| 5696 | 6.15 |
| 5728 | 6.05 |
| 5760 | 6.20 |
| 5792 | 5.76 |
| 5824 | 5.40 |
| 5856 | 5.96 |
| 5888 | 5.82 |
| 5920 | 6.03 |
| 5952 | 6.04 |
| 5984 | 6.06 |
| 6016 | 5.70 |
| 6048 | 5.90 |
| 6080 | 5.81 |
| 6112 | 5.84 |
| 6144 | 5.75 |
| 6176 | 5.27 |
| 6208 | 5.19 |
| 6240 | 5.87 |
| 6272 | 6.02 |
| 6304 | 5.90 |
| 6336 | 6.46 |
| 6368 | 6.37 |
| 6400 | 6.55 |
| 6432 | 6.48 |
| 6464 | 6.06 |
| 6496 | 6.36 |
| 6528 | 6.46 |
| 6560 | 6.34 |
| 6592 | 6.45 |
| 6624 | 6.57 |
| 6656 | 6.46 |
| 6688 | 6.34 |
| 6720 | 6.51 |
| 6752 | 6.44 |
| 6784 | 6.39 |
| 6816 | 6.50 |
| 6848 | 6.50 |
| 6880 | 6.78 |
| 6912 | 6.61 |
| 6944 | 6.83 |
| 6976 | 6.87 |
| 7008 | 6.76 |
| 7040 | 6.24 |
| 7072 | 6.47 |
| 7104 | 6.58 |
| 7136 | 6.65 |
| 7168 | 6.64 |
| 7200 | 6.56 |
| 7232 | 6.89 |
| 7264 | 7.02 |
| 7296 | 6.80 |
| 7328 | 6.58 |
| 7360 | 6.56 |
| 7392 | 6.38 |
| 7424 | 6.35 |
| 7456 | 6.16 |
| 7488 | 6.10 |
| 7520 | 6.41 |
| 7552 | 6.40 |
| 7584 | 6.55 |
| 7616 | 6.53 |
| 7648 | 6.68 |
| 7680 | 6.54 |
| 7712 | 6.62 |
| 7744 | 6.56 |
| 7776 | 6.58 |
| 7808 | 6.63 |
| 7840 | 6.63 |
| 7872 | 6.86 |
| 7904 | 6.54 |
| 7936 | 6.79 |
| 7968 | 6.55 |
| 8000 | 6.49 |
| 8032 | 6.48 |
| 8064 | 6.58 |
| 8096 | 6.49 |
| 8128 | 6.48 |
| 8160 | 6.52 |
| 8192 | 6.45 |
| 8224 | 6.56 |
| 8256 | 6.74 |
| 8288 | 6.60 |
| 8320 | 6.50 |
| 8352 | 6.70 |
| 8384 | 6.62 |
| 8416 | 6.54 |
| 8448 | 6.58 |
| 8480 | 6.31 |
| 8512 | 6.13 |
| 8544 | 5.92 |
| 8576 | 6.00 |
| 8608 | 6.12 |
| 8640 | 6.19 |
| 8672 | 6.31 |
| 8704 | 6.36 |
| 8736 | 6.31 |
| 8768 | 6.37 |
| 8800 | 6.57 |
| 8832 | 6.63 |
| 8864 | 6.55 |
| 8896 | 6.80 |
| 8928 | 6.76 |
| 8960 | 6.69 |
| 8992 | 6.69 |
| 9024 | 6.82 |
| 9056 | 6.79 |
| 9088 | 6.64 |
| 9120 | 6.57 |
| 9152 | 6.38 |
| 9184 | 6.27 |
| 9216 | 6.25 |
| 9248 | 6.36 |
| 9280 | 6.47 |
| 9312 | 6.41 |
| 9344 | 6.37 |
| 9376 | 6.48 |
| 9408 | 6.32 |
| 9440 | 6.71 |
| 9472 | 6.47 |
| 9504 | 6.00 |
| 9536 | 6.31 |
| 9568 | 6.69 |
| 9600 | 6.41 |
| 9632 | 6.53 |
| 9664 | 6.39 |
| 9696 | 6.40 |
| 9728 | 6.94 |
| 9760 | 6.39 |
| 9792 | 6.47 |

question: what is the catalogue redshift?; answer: 0.20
